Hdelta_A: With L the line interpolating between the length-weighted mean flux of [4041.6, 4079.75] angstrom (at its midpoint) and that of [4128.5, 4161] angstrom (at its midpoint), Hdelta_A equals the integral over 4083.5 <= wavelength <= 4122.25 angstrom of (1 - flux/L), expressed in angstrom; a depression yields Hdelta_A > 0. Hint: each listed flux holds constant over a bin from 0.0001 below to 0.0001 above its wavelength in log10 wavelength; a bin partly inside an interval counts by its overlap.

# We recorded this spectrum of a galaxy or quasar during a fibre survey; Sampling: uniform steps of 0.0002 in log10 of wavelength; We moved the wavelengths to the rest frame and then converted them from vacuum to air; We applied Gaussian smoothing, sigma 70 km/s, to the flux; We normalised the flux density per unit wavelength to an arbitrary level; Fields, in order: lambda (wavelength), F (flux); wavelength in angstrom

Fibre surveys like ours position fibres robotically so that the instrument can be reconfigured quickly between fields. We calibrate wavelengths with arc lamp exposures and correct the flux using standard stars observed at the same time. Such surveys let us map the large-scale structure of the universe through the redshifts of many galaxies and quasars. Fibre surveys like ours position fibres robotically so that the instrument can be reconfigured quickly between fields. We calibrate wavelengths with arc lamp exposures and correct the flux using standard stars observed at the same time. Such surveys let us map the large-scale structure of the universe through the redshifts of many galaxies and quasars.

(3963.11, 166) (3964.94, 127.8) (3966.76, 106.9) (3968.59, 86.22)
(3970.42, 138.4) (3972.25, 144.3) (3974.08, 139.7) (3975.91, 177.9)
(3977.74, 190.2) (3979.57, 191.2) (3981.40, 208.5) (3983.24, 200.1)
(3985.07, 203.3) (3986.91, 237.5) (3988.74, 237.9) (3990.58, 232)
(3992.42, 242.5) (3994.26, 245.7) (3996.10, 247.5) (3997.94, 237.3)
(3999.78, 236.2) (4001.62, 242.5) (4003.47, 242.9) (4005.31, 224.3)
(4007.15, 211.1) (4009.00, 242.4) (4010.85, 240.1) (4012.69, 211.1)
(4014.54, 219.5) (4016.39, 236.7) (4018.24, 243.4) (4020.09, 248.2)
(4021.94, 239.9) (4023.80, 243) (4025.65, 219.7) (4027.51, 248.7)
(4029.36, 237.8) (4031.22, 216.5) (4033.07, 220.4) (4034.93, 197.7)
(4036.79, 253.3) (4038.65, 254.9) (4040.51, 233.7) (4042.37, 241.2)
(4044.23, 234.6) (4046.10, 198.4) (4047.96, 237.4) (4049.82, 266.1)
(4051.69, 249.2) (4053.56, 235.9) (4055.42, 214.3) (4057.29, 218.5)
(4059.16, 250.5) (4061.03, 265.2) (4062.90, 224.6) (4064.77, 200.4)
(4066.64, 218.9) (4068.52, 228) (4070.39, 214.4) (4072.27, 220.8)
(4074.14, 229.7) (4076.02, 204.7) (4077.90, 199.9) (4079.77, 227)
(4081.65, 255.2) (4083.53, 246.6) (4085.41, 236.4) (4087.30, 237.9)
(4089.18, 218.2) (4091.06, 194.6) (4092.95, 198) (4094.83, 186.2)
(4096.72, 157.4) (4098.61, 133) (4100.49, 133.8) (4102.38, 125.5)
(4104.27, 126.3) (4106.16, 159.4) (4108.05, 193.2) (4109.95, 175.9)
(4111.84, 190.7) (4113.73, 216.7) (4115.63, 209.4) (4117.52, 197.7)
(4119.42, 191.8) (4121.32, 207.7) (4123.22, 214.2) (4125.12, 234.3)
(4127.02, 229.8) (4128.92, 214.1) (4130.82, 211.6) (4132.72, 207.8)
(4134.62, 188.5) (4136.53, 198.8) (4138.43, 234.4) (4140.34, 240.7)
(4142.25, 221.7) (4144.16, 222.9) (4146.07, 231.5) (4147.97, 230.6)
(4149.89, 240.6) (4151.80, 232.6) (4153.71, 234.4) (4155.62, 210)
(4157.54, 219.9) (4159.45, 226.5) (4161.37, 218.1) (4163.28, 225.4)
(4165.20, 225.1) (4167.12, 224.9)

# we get 6.7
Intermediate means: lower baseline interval 228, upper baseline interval 222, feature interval 186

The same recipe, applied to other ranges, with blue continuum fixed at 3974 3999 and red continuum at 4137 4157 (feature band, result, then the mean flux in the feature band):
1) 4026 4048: -1.0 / 231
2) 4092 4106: 4.6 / 152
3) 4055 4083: -0.3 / 225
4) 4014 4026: -1.0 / 237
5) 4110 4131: 1.6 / 209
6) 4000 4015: -0.8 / 230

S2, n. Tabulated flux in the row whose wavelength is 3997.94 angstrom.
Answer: 237.3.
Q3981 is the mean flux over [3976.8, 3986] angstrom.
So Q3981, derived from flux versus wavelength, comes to 199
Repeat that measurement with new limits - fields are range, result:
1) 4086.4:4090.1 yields 228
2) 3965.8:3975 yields 123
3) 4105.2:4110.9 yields 176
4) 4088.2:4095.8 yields 199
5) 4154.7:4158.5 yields 215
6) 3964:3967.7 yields 117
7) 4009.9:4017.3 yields 227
